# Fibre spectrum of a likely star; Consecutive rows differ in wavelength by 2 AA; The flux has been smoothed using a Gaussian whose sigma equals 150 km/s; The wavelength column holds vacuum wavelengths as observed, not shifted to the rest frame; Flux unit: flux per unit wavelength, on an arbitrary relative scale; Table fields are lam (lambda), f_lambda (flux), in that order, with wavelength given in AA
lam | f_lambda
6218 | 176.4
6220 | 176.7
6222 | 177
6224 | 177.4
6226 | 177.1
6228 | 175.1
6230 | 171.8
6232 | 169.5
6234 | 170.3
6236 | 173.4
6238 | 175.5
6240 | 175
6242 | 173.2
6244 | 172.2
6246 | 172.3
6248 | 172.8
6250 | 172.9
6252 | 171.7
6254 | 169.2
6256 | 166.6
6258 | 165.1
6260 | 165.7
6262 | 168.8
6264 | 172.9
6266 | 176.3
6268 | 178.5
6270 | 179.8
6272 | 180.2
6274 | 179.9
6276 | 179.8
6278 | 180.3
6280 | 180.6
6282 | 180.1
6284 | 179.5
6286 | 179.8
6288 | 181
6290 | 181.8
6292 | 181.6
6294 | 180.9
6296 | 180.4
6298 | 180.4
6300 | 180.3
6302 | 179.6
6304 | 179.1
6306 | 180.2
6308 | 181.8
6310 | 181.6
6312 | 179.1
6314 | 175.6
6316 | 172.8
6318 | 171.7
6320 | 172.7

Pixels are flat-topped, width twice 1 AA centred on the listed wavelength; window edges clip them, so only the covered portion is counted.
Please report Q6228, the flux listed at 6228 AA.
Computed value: 175.1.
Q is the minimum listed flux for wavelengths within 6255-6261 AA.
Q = 165.1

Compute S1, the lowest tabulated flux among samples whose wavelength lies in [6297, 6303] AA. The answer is 179.6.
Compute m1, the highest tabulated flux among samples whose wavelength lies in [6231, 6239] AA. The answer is 175.5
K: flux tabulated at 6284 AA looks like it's 179.5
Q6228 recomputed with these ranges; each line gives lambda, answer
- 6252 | 171.7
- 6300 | 180.3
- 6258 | 165.1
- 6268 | 178.5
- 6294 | 180.9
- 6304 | 179.1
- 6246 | 172.3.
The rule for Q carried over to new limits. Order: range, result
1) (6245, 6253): 171.7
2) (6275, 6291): 179.5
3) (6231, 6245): 169.5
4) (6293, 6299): 180.4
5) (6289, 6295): 180.9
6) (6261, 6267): 168.8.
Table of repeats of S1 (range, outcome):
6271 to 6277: 179.8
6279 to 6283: 180.1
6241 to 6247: 172.2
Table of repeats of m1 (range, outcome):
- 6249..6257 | 172.9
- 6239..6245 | 175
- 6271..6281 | 180.6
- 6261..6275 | 180.2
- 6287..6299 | 181.8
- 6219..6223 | 177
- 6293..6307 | 180.9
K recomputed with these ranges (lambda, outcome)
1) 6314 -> 175.6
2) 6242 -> 173.2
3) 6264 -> 172.9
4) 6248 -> 172.8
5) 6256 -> 166.6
